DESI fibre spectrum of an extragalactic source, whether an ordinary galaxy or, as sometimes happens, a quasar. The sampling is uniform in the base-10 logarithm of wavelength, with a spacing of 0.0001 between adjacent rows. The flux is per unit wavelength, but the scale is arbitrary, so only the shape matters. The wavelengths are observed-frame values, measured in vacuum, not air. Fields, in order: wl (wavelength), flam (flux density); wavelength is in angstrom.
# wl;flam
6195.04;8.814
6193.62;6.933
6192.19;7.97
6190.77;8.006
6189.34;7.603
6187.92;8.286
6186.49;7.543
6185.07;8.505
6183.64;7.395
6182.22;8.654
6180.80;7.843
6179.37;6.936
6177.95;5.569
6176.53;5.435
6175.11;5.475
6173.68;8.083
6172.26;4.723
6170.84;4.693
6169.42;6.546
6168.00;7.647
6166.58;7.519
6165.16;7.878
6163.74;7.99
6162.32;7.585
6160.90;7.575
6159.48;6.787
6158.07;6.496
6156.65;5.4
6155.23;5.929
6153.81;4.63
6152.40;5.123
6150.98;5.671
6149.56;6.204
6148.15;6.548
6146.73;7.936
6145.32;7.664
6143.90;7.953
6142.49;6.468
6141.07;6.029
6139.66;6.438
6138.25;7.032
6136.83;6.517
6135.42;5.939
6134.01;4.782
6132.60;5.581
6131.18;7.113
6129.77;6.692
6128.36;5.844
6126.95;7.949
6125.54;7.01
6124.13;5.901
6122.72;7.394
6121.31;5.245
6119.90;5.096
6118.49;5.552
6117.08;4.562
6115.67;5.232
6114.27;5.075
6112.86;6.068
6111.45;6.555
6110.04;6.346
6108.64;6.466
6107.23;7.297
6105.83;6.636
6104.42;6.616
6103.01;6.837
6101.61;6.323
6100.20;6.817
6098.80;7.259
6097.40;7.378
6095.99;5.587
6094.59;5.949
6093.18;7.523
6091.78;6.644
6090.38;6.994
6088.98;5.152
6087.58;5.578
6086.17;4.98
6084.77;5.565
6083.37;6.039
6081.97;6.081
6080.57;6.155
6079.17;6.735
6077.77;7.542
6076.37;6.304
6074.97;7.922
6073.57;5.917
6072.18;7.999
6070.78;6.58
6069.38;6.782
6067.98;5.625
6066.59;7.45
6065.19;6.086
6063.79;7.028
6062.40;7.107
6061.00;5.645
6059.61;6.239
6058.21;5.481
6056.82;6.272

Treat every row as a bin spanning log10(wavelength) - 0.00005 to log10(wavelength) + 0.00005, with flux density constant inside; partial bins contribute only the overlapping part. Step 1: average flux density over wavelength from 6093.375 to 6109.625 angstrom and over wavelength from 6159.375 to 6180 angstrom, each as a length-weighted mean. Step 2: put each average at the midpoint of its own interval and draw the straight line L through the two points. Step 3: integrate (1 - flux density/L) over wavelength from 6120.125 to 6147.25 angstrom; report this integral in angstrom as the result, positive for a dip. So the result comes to 0.46 angstrom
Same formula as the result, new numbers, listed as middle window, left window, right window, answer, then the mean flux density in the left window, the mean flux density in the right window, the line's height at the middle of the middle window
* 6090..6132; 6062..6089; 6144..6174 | 0.8 angstrom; 6.46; 6.61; 6.52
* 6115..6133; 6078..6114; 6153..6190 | 1.3 angstrom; 6.38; 6.87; 6.56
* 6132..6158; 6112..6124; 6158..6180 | -0.3 angstrom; 5.56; 6.69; 6.16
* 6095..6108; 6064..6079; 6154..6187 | 0.2 angstrom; 6.82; 6.84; 6.83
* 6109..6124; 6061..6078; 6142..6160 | 1.9 angstrom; 6.79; 6.37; 6.55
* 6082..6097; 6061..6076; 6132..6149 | 1.5 angstrom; 6.78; 6.58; 6.72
